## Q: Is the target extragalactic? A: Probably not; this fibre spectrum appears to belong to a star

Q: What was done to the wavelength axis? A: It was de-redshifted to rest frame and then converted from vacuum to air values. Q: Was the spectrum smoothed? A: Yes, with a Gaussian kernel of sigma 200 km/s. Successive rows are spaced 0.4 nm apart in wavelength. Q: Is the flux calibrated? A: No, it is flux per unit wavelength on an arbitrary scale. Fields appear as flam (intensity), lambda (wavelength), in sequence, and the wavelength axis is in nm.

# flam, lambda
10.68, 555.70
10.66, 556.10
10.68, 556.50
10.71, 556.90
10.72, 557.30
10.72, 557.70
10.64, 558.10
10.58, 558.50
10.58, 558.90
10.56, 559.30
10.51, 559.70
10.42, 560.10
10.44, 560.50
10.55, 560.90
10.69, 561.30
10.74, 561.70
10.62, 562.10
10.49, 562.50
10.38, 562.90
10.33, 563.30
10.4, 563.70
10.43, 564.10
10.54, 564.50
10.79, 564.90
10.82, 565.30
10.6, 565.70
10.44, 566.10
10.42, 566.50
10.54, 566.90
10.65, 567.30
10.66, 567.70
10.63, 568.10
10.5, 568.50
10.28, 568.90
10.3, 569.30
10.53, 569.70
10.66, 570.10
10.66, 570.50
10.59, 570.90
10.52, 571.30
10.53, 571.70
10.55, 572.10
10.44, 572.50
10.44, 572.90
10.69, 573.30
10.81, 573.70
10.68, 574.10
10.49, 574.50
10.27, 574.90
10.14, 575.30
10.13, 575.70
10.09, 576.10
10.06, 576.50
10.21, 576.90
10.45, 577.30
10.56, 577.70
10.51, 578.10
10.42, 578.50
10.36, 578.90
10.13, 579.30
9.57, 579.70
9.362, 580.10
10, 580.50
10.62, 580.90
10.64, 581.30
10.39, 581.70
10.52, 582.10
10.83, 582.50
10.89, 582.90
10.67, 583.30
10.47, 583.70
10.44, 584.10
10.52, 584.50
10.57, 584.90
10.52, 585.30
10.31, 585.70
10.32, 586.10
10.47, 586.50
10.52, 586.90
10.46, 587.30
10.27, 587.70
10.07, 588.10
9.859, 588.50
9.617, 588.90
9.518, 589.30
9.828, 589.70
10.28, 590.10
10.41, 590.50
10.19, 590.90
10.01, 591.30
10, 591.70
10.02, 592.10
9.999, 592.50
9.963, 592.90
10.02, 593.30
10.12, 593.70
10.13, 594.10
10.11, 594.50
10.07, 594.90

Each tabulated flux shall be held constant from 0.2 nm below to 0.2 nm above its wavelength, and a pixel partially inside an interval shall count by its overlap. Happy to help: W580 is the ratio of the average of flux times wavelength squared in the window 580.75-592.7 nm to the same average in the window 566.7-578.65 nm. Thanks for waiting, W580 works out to 1.03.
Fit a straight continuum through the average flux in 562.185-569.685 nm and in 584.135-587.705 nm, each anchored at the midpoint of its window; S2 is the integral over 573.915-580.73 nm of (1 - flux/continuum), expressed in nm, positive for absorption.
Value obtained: 0.18 nm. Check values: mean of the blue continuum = 10.5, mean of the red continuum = 10.4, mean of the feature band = 10.2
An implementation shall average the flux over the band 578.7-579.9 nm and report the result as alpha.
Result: 10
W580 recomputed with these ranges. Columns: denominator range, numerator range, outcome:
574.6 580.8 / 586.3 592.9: 1.03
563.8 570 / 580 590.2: 1.04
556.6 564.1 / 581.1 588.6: 1.08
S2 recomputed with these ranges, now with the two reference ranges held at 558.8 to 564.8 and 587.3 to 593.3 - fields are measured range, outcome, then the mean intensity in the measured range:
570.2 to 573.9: -0.09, 10.6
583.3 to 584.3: -0.04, 10.5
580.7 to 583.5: -0.14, 10.7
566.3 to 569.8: -0.03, 10.5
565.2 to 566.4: -0.02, 10.6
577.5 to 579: -0.04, 10.5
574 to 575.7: -0.01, 10.3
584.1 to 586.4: -0.08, 10.4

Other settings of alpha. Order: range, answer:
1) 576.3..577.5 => 10.2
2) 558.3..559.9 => 10.6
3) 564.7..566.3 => 10.7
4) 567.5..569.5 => 10.5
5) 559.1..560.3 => 10.5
